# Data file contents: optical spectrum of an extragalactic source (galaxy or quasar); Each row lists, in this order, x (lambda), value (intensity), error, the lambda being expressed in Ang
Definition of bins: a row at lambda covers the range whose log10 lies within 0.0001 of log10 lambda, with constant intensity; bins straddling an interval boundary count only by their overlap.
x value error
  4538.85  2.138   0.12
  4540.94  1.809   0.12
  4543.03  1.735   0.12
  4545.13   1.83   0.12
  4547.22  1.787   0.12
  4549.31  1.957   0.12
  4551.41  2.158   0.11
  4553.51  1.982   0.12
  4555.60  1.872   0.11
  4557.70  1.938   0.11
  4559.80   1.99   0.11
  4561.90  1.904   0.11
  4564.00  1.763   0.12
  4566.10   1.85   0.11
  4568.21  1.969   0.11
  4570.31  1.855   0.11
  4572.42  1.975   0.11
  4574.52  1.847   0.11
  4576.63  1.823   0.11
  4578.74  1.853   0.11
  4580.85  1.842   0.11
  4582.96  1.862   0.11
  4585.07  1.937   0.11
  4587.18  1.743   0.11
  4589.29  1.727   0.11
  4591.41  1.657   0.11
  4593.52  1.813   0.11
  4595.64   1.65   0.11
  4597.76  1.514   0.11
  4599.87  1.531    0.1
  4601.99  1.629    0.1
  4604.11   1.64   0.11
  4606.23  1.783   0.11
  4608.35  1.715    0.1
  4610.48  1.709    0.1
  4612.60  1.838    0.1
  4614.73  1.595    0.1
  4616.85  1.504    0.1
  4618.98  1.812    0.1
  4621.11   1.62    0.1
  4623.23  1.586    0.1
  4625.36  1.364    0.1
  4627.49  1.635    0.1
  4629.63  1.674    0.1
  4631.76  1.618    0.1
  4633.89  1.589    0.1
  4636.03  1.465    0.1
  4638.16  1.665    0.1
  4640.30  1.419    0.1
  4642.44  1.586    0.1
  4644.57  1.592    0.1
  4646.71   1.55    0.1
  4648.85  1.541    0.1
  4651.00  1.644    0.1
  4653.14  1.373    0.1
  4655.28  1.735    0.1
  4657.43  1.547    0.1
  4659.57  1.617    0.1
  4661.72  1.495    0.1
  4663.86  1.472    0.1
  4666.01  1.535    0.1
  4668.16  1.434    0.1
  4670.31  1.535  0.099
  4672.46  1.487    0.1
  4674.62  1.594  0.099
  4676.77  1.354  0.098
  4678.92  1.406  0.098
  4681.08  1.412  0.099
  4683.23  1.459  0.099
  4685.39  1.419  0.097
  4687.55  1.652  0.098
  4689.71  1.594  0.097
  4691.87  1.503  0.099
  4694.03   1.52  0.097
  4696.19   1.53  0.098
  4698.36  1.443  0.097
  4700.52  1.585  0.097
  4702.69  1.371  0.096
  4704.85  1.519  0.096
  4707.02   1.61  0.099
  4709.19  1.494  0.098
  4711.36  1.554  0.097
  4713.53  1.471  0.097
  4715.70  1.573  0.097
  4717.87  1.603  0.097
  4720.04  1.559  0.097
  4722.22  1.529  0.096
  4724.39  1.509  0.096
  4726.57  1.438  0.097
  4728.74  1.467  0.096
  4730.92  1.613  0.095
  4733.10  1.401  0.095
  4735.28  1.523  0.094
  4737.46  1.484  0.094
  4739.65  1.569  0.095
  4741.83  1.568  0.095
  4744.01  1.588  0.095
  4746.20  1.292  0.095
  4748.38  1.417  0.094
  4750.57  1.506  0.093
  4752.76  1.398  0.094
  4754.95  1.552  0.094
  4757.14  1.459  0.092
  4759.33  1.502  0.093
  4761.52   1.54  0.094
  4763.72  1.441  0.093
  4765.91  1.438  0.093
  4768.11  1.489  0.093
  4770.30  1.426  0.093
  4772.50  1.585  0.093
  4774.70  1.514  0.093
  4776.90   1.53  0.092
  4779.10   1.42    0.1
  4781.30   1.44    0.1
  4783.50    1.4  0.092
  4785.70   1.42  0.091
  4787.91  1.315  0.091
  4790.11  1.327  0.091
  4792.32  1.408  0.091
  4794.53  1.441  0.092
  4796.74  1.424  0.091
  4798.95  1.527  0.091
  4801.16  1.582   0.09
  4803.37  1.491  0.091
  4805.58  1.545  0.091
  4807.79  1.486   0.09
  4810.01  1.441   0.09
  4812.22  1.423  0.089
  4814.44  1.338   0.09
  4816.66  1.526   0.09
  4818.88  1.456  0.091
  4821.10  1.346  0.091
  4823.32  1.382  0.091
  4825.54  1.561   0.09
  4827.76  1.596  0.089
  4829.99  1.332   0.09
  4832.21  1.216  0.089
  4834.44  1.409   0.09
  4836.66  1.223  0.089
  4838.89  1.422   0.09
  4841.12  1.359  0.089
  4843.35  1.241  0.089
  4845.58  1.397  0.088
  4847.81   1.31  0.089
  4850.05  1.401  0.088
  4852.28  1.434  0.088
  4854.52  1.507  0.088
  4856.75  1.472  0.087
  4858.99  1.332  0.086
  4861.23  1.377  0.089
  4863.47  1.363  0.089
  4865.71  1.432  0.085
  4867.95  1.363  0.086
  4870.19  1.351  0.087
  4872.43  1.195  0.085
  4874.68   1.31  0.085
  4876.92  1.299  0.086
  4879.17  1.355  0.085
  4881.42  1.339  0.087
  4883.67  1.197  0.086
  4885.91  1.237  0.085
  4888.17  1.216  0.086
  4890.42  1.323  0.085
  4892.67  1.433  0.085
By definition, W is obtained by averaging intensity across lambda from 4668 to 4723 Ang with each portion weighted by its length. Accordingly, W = 1.51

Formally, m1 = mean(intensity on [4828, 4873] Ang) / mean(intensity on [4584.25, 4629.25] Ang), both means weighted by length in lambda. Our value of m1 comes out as 0.82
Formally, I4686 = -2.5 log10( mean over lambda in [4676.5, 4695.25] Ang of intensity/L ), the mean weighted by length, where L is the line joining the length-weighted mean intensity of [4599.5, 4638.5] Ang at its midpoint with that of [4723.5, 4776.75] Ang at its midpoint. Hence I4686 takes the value 0.05 mag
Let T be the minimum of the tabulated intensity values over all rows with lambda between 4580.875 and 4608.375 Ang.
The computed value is 1.514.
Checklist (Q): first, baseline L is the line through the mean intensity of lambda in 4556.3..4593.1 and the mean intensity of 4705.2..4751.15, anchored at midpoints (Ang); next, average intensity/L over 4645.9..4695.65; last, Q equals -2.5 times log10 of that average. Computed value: 0.085 mag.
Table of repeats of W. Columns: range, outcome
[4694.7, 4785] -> 1.5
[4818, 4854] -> 1.38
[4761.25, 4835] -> 1.45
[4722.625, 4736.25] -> 1.49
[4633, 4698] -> 1.52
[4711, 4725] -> 1.54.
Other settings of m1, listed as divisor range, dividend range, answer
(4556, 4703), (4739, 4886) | 0.87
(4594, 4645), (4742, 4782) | 0.91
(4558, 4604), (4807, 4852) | 0.78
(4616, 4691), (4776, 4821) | 0.94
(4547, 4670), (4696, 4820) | 0.87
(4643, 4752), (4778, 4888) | 0.92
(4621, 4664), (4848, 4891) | 0.86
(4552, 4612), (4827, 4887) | 0.75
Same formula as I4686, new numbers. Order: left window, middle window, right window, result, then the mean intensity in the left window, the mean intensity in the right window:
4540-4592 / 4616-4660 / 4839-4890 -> 0.107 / 1.87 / 1.34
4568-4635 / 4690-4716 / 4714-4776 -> 0.033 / 1.71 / 1.5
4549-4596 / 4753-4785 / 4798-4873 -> 0.034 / 1.87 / 1.41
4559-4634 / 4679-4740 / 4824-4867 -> 0.046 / 1.73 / 1.39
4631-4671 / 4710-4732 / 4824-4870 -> -0.030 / 1.55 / 1.39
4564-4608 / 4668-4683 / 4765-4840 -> 0.121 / 1.77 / 1.44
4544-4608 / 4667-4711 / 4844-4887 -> 0.097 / 1.82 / 1.35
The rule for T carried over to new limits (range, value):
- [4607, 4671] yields 1.364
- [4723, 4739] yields 1.401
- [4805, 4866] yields 1.216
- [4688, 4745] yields 1.371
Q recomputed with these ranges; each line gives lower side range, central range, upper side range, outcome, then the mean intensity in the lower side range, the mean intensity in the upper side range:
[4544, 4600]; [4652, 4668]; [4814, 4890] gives 0.11 mag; 1.84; 1.36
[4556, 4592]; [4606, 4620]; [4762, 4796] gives 0.05 mag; 1.86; 1.44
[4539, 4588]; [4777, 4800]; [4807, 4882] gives 0.05 mag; 1.89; 1.38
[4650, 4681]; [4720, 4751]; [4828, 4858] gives -0.03 mag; 1.51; 1.37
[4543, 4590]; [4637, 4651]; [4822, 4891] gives 0.12 mag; 1.88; 1.35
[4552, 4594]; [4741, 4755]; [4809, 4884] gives 0.06 mag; 1.86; 1.38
